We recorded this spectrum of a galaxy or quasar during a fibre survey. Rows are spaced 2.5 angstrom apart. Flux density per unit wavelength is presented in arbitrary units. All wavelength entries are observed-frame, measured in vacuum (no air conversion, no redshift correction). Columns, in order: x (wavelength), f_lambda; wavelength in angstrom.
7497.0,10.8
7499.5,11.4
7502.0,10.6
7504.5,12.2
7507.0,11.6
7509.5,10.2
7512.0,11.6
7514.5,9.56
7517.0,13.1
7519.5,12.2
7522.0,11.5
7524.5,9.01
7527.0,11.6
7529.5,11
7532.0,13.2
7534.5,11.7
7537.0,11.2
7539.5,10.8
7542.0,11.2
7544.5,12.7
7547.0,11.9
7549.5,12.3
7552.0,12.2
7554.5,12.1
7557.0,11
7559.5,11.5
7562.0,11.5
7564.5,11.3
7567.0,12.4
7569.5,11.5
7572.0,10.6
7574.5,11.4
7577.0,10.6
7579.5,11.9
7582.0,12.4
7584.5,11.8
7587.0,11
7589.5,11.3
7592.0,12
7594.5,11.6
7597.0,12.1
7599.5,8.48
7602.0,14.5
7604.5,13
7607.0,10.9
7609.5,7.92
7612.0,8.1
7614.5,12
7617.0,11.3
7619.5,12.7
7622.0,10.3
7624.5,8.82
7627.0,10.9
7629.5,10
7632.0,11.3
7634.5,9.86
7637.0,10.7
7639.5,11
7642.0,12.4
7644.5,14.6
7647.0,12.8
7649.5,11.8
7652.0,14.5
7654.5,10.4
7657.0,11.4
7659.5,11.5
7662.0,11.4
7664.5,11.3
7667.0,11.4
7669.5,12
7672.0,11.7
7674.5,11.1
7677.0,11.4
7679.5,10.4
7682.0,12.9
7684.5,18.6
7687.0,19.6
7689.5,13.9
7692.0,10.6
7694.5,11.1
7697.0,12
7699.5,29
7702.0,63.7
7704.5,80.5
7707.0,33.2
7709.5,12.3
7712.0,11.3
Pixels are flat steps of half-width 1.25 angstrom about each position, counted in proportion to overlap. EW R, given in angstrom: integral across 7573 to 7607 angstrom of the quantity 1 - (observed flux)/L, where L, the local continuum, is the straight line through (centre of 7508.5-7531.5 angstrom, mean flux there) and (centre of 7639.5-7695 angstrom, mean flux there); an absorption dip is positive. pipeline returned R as 0.5 angstrom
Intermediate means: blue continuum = 11.2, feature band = 11.7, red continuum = 12.6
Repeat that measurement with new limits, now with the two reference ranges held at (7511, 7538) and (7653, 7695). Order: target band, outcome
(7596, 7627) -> 3.0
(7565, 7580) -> 0.5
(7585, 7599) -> 0.5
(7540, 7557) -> -0.5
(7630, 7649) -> 0.7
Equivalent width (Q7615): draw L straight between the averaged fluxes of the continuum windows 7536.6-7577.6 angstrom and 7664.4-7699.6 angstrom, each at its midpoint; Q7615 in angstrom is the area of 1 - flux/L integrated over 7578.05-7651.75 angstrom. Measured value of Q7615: 6.3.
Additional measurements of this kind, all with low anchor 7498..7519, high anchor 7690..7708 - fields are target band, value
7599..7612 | 6.8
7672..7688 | 9.0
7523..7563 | 9.7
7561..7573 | 4.4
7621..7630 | 5.4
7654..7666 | 7.3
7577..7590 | 5.5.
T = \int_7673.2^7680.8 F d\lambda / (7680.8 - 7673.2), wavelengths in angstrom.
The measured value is 11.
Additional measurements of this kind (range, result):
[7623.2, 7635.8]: 10.2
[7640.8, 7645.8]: 13.5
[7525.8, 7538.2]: 11.7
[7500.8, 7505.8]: 11.4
